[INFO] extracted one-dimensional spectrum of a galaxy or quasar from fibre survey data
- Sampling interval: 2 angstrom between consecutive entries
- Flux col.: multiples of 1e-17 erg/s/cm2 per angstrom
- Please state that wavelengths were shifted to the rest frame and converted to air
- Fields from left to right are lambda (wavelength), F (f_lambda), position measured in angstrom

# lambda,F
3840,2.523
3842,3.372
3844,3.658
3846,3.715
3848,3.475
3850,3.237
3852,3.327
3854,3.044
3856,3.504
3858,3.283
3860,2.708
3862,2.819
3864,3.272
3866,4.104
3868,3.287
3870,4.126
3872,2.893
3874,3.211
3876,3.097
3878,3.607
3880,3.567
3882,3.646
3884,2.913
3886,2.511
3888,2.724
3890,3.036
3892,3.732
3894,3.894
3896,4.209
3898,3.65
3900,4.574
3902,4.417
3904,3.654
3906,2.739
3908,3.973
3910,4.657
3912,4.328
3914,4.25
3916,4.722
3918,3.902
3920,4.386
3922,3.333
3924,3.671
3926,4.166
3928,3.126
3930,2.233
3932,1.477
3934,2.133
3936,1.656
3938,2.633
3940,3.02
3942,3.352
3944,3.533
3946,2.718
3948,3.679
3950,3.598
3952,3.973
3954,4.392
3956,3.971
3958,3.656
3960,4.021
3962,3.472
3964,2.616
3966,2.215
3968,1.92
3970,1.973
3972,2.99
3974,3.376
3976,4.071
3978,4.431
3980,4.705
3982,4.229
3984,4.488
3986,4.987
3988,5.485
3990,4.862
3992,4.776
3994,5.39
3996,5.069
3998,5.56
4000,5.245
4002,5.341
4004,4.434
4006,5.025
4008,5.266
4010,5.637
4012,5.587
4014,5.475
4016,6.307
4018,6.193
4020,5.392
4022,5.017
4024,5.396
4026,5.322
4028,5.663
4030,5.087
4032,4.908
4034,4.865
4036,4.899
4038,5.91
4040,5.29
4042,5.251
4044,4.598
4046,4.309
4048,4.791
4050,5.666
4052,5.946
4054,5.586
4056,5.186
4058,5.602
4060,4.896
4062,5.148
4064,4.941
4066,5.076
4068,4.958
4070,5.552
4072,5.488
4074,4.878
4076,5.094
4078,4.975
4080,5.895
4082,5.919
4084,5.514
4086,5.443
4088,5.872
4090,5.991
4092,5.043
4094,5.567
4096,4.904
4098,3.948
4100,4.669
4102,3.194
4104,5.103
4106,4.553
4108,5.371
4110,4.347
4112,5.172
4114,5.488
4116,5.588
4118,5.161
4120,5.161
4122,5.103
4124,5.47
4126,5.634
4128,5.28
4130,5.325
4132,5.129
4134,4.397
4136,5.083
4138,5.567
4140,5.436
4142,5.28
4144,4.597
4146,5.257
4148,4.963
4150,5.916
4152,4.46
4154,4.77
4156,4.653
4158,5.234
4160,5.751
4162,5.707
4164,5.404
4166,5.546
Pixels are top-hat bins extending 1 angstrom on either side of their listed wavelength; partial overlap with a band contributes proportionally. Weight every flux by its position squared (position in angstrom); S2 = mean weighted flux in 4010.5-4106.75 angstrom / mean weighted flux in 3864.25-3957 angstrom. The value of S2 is 1.62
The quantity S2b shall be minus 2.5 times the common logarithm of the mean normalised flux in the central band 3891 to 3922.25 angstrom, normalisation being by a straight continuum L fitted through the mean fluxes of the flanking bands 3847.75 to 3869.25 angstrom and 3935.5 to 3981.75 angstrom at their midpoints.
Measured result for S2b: -0.218 mag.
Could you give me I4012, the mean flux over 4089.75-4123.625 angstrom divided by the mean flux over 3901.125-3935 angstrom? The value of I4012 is 1.4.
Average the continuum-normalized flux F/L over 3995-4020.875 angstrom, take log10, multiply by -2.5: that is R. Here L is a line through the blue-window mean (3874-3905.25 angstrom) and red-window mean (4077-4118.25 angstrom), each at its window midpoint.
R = -0.22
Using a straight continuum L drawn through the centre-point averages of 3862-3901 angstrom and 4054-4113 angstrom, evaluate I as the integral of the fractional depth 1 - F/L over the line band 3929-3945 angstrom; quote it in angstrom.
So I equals 5.79 angstrom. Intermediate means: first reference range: 3.46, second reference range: 5.12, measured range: 2.5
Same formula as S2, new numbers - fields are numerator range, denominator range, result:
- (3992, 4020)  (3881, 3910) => 1.59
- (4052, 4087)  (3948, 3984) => 1.58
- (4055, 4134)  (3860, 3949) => 1.66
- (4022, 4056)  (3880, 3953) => 1.61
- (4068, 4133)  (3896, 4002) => 1.48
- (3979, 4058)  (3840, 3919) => 1.58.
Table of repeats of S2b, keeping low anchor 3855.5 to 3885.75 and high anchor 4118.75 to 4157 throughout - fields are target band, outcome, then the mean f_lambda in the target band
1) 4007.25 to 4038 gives -0.24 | 5.42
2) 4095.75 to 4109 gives 0.09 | 4.51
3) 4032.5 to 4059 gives -0.16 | 5.22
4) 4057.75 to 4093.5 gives -0.14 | 5.35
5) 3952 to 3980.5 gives 0.16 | 3.41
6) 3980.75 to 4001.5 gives -0.21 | 5.01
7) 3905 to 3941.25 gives 0.09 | 3.36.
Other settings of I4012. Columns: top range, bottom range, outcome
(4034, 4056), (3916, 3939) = 1.71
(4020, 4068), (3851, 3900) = 1.54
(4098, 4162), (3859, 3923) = 1.40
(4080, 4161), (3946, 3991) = 1.37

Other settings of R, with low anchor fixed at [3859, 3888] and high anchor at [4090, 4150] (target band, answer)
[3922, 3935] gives 0.27 mag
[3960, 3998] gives 0.01 mag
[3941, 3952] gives 0.11 mag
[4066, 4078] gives -0.10 mag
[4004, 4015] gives -0.24 mag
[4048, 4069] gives -0.15 mag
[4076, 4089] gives -0.16 mag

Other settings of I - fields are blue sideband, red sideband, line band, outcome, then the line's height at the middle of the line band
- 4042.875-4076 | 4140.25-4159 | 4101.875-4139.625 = -0.3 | 5.07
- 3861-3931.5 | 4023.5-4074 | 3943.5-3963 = 2.3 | 4.2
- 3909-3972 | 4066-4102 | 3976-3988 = -2.3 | 3.86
